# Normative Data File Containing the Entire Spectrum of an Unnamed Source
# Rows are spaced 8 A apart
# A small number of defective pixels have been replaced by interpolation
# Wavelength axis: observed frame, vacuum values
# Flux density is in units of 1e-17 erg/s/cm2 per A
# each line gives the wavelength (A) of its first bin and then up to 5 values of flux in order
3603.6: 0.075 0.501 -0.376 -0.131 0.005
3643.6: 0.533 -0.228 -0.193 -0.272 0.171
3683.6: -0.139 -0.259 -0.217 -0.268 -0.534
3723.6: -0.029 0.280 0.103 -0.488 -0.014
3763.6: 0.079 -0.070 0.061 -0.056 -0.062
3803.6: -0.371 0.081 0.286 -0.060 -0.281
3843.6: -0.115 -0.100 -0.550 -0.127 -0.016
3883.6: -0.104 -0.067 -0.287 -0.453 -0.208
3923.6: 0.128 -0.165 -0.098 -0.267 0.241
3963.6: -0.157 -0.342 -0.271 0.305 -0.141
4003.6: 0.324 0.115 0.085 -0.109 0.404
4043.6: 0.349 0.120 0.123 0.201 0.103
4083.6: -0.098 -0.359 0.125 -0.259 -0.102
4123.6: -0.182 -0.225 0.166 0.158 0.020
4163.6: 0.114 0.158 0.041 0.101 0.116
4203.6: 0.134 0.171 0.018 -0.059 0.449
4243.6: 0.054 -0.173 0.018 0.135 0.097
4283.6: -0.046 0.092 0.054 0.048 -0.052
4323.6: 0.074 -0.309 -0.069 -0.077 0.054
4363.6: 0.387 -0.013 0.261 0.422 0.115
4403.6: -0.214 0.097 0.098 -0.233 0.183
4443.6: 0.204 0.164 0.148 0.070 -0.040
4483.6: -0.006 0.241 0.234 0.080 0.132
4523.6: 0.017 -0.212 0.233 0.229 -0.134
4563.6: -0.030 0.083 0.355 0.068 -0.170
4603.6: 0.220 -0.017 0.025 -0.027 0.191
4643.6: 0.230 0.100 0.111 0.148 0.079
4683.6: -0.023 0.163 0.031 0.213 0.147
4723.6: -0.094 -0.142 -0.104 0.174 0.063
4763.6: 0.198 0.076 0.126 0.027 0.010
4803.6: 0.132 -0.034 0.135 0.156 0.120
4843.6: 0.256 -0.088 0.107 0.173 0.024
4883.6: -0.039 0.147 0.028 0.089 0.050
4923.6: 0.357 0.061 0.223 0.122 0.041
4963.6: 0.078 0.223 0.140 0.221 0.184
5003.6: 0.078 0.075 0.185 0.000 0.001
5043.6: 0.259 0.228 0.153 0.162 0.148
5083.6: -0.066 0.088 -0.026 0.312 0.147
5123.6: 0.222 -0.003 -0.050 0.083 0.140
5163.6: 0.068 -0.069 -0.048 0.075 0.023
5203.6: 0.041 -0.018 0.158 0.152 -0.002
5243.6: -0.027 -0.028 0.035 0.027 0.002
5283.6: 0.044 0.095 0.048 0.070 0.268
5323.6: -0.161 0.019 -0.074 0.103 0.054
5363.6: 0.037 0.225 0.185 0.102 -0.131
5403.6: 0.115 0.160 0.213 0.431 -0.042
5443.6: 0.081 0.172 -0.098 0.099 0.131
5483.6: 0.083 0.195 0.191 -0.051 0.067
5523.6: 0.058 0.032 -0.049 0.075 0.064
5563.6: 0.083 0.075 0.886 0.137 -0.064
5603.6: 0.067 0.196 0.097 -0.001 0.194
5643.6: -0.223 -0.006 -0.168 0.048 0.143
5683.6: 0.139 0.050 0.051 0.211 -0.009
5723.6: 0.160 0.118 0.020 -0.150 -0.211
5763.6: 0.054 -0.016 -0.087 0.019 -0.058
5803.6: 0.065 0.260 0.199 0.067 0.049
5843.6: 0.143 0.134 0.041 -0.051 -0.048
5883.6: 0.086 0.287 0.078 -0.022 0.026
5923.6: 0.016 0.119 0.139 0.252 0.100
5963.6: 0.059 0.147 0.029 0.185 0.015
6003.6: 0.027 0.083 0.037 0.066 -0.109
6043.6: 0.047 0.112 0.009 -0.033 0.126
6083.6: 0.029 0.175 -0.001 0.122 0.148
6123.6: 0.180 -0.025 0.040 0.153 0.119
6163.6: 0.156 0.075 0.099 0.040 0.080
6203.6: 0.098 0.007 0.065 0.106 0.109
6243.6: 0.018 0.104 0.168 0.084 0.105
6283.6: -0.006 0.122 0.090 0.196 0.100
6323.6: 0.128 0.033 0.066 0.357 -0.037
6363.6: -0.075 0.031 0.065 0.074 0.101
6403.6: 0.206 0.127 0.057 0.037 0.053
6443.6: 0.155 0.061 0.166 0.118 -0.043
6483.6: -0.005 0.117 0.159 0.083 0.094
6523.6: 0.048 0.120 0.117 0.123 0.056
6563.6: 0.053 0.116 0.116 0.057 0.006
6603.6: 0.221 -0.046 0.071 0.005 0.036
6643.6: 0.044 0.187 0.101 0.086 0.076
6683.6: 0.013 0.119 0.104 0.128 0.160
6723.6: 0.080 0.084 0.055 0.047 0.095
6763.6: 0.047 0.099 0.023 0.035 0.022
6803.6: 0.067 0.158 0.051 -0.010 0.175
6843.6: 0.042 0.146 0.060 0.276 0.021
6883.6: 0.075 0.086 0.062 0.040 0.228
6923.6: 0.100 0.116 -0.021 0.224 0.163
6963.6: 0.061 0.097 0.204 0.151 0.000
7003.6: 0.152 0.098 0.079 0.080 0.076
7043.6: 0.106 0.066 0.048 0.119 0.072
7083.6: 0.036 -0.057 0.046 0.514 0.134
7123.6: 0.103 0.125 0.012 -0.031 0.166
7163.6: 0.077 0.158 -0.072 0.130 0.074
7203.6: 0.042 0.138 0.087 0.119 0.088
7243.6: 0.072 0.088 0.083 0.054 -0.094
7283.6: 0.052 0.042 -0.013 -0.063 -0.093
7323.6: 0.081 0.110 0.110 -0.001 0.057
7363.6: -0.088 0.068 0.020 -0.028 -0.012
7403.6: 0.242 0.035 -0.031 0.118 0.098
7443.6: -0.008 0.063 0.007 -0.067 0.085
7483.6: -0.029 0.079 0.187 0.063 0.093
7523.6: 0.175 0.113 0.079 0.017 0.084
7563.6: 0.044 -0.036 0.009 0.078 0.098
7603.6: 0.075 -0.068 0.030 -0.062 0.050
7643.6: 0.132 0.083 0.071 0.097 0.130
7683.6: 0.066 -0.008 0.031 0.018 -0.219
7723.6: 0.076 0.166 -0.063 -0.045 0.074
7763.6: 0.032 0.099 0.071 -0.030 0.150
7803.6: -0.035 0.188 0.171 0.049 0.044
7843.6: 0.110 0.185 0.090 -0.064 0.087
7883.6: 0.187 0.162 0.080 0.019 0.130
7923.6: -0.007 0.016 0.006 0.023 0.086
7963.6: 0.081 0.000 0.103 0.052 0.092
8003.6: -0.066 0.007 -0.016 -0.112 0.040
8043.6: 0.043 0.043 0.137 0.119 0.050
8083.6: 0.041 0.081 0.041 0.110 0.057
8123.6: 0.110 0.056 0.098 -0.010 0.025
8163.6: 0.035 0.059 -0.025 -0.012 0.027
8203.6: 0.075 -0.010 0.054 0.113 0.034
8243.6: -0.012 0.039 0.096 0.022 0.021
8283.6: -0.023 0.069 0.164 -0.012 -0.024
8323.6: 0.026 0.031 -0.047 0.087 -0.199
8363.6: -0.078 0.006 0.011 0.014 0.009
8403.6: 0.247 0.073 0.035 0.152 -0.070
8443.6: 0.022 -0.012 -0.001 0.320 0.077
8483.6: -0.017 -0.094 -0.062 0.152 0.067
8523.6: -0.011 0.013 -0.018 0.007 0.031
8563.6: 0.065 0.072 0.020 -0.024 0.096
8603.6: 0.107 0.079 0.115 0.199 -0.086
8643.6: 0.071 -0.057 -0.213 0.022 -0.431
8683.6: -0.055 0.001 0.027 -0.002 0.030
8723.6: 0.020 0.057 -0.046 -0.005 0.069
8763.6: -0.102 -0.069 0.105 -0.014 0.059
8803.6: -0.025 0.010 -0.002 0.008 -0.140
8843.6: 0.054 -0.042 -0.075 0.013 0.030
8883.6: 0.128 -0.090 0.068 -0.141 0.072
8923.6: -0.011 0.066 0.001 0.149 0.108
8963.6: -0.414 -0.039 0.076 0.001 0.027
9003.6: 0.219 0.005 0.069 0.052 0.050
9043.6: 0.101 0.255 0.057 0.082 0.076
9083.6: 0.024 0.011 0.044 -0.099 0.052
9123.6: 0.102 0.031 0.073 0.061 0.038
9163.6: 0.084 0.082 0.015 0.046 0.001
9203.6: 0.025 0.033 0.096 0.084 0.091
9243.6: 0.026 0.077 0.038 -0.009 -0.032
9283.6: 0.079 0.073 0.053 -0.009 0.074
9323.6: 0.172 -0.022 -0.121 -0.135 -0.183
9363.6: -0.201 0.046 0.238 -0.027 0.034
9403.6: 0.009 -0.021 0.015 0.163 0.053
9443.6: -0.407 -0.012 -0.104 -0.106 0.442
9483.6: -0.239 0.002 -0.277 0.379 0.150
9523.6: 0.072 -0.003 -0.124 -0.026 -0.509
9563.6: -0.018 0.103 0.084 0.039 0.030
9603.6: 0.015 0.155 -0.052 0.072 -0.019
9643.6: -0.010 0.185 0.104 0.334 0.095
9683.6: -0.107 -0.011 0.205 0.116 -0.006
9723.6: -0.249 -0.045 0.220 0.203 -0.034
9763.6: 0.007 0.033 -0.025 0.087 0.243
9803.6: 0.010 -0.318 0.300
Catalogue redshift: 0.08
